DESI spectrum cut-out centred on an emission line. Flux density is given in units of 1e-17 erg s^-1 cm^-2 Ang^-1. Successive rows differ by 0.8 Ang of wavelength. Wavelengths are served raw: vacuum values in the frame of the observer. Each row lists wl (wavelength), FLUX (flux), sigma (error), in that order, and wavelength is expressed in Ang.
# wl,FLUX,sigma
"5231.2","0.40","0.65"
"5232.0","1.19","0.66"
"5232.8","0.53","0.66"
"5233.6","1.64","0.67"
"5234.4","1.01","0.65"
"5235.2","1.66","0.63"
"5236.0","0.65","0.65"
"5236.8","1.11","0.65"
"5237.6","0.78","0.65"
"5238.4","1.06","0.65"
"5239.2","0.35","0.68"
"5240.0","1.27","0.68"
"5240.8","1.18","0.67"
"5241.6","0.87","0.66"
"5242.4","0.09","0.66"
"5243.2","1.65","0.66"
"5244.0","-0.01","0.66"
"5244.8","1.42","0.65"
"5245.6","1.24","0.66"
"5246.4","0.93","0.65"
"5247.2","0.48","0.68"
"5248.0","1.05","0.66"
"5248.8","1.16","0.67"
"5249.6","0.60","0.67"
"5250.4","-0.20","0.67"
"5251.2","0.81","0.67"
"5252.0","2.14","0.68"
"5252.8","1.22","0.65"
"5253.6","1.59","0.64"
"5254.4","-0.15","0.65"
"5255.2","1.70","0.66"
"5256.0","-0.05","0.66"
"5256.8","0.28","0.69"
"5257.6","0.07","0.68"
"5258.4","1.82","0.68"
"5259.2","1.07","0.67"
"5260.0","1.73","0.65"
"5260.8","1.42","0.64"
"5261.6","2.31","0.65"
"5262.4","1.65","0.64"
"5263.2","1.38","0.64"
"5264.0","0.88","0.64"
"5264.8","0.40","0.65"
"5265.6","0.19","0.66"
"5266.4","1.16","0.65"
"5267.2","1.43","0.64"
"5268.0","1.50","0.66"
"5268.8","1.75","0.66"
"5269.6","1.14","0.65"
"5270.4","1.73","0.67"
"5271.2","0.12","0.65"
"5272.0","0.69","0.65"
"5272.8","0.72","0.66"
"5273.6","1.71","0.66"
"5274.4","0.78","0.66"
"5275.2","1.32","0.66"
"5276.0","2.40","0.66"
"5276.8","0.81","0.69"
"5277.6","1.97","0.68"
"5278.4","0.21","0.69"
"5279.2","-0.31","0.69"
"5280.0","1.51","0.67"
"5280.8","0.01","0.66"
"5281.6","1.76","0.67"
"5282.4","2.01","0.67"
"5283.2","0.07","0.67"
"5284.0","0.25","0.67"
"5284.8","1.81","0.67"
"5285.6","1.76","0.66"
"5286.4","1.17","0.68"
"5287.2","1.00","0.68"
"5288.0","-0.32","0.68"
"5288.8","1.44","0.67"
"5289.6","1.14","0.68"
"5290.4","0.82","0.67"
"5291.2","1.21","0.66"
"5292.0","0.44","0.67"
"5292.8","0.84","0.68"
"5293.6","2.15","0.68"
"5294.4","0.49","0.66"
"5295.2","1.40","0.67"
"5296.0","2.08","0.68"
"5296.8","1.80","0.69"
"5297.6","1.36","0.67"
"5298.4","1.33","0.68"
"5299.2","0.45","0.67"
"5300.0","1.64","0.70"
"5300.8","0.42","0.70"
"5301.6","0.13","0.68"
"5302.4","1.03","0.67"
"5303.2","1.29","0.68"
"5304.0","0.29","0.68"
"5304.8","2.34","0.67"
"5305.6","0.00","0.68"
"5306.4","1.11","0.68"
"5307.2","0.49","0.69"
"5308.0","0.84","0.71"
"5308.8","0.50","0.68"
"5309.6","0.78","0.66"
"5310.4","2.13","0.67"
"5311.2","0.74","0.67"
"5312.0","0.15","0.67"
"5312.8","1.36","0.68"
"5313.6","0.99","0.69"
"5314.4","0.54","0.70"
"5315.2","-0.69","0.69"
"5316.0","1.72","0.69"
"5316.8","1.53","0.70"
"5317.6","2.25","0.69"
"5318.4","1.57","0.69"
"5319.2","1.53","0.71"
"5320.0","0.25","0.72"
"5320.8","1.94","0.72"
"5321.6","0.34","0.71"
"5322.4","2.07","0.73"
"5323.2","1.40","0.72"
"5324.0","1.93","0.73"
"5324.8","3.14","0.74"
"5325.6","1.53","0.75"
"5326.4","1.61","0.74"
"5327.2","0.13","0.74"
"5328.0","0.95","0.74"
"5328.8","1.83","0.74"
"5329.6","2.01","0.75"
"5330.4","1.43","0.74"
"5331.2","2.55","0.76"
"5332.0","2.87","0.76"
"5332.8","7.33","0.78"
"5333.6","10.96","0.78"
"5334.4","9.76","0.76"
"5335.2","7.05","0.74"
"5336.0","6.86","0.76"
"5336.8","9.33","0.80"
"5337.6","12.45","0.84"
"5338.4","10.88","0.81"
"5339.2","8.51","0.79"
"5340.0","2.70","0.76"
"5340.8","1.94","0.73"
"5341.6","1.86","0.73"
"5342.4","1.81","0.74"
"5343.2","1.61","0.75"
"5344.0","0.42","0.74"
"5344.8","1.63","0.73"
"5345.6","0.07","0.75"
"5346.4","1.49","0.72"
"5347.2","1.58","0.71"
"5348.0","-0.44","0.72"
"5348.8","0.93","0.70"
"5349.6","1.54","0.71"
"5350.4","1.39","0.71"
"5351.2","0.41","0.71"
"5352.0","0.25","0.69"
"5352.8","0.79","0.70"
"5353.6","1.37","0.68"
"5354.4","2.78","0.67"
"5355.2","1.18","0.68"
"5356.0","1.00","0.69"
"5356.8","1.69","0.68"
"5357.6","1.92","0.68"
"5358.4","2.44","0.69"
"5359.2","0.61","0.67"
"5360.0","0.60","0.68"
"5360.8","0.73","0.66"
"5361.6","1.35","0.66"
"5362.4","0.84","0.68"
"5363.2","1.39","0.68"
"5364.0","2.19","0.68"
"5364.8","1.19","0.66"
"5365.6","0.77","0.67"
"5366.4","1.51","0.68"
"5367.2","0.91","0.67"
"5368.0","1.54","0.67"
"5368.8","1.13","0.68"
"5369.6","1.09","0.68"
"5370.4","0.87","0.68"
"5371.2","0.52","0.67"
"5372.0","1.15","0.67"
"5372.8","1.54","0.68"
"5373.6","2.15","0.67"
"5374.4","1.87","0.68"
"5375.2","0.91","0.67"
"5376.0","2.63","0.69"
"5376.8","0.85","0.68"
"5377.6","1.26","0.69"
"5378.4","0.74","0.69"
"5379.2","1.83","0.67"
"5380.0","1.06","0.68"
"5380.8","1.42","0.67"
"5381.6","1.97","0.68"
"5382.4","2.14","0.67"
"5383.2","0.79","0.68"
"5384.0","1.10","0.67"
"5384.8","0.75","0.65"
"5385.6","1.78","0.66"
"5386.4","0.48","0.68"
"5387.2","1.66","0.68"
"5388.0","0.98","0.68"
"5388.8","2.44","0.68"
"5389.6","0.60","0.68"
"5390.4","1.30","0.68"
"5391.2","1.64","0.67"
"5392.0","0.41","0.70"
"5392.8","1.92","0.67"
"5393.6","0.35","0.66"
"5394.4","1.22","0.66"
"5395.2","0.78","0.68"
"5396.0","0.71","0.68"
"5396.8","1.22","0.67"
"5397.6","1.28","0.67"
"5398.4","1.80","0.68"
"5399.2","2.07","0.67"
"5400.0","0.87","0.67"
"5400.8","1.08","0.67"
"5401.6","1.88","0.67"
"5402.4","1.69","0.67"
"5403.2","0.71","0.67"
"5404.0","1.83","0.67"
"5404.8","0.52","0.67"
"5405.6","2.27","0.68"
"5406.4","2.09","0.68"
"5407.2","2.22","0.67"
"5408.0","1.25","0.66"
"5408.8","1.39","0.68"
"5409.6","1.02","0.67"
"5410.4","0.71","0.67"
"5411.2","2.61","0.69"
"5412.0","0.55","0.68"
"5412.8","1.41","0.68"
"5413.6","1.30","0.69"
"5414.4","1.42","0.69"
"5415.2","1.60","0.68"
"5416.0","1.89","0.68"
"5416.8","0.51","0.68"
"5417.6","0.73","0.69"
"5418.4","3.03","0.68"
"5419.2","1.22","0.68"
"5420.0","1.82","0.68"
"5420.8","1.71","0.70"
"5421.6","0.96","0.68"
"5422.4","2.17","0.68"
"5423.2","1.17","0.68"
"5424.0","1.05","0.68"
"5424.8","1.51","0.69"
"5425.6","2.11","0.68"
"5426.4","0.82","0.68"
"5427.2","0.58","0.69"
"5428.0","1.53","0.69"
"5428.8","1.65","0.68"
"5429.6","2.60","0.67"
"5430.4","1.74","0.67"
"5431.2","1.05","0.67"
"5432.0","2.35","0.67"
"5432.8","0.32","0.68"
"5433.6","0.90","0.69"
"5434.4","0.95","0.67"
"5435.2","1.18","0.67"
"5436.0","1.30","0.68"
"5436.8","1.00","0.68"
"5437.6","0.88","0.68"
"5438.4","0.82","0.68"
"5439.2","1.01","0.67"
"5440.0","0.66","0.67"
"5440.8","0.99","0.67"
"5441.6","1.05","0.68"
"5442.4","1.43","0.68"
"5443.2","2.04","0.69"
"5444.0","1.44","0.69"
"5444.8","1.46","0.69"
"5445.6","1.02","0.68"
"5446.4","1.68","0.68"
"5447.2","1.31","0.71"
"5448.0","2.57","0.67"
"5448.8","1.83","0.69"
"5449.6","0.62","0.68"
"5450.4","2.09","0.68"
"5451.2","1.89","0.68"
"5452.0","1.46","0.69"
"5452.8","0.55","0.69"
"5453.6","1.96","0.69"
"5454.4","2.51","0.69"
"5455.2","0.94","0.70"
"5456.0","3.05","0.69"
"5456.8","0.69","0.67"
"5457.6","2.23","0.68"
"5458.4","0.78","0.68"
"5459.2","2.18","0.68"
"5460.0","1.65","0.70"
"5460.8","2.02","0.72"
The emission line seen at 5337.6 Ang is [O II]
